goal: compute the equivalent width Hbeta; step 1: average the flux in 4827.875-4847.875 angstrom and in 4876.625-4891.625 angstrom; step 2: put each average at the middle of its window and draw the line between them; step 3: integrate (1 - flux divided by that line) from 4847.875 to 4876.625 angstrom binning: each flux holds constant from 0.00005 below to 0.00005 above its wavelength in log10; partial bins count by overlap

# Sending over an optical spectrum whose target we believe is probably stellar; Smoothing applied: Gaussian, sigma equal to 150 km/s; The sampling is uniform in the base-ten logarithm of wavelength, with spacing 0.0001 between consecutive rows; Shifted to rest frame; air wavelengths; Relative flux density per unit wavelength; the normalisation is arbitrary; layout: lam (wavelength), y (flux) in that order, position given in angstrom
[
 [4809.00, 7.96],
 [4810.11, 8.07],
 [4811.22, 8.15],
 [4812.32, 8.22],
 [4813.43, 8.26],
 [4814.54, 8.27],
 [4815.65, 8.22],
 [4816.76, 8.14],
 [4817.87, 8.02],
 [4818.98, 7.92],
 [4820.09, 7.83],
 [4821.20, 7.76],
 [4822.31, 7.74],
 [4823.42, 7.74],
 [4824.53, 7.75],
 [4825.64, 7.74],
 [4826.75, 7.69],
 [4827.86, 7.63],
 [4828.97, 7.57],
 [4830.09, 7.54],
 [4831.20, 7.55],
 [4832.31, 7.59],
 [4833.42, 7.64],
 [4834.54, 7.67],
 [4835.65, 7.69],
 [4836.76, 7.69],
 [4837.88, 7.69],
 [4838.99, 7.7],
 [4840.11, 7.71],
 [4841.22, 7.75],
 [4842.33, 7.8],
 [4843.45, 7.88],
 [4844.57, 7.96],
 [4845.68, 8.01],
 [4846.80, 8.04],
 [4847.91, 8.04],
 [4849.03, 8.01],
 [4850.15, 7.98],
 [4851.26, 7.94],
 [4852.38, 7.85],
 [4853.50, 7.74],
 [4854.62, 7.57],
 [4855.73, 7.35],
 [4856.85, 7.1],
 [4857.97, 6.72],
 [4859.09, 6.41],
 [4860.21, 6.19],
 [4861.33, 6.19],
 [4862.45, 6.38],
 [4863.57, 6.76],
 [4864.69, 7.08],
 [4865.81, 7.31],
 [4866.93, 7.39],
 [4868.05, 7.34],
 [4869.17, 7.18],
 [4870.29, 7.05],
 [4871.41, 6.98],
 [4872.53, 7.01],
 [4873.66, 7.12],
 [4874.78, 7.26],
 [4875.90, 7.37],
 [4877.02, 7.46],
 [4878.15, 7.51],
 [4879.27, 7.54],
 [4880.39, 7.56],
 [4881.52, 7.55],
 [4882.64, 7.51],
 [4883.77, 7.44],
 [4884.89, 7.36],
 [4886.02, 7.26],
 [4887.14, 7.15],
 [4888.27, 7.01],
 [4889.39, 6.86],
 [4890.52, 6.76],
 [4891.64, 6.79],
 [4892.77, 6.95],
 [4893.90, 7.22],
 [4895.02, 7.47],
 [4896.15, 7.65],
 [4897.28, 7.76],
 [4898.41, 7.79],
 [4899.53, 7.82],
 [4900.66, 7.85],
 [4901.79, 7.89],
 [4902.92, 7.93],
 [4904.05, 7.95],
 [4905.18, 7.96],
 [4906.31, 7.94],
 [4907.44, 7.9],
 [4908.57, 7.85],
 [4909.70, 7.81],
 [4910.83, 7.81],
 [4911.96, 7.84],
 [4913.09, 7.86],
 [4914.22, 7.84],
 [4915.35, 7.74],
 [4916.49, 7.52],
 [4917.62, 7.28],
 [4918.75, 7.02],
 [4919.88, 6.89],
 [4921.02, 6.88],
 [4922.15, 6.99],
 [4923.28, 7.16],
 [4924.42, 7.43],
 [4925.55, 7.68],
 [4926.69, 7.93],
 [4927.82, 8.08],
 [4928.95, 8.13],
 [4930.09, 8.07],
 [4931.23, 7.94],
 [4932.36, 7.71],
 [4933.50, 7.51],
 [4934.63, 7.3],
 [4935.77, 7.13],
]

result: 1.19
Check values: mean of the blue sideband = 7.74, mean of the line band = 7.19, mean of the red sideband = 7.28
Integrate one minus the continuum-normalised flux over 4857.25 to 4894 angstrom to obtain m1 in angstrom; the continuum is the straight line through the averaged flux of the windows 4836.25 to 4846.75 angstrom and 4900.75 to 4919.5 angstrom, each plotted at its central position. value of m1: 3.3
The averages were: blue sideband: 7.81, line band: 7.08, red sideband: 7.75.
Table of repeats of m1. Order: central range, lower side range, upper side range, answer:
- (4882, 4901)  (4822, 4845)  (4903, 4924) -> 0.7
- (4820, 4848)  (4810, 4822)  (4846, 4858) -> 0.5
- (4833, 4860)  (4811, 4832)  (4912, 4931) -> 0.5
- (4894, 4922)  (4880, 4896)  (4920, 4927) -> -1.6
